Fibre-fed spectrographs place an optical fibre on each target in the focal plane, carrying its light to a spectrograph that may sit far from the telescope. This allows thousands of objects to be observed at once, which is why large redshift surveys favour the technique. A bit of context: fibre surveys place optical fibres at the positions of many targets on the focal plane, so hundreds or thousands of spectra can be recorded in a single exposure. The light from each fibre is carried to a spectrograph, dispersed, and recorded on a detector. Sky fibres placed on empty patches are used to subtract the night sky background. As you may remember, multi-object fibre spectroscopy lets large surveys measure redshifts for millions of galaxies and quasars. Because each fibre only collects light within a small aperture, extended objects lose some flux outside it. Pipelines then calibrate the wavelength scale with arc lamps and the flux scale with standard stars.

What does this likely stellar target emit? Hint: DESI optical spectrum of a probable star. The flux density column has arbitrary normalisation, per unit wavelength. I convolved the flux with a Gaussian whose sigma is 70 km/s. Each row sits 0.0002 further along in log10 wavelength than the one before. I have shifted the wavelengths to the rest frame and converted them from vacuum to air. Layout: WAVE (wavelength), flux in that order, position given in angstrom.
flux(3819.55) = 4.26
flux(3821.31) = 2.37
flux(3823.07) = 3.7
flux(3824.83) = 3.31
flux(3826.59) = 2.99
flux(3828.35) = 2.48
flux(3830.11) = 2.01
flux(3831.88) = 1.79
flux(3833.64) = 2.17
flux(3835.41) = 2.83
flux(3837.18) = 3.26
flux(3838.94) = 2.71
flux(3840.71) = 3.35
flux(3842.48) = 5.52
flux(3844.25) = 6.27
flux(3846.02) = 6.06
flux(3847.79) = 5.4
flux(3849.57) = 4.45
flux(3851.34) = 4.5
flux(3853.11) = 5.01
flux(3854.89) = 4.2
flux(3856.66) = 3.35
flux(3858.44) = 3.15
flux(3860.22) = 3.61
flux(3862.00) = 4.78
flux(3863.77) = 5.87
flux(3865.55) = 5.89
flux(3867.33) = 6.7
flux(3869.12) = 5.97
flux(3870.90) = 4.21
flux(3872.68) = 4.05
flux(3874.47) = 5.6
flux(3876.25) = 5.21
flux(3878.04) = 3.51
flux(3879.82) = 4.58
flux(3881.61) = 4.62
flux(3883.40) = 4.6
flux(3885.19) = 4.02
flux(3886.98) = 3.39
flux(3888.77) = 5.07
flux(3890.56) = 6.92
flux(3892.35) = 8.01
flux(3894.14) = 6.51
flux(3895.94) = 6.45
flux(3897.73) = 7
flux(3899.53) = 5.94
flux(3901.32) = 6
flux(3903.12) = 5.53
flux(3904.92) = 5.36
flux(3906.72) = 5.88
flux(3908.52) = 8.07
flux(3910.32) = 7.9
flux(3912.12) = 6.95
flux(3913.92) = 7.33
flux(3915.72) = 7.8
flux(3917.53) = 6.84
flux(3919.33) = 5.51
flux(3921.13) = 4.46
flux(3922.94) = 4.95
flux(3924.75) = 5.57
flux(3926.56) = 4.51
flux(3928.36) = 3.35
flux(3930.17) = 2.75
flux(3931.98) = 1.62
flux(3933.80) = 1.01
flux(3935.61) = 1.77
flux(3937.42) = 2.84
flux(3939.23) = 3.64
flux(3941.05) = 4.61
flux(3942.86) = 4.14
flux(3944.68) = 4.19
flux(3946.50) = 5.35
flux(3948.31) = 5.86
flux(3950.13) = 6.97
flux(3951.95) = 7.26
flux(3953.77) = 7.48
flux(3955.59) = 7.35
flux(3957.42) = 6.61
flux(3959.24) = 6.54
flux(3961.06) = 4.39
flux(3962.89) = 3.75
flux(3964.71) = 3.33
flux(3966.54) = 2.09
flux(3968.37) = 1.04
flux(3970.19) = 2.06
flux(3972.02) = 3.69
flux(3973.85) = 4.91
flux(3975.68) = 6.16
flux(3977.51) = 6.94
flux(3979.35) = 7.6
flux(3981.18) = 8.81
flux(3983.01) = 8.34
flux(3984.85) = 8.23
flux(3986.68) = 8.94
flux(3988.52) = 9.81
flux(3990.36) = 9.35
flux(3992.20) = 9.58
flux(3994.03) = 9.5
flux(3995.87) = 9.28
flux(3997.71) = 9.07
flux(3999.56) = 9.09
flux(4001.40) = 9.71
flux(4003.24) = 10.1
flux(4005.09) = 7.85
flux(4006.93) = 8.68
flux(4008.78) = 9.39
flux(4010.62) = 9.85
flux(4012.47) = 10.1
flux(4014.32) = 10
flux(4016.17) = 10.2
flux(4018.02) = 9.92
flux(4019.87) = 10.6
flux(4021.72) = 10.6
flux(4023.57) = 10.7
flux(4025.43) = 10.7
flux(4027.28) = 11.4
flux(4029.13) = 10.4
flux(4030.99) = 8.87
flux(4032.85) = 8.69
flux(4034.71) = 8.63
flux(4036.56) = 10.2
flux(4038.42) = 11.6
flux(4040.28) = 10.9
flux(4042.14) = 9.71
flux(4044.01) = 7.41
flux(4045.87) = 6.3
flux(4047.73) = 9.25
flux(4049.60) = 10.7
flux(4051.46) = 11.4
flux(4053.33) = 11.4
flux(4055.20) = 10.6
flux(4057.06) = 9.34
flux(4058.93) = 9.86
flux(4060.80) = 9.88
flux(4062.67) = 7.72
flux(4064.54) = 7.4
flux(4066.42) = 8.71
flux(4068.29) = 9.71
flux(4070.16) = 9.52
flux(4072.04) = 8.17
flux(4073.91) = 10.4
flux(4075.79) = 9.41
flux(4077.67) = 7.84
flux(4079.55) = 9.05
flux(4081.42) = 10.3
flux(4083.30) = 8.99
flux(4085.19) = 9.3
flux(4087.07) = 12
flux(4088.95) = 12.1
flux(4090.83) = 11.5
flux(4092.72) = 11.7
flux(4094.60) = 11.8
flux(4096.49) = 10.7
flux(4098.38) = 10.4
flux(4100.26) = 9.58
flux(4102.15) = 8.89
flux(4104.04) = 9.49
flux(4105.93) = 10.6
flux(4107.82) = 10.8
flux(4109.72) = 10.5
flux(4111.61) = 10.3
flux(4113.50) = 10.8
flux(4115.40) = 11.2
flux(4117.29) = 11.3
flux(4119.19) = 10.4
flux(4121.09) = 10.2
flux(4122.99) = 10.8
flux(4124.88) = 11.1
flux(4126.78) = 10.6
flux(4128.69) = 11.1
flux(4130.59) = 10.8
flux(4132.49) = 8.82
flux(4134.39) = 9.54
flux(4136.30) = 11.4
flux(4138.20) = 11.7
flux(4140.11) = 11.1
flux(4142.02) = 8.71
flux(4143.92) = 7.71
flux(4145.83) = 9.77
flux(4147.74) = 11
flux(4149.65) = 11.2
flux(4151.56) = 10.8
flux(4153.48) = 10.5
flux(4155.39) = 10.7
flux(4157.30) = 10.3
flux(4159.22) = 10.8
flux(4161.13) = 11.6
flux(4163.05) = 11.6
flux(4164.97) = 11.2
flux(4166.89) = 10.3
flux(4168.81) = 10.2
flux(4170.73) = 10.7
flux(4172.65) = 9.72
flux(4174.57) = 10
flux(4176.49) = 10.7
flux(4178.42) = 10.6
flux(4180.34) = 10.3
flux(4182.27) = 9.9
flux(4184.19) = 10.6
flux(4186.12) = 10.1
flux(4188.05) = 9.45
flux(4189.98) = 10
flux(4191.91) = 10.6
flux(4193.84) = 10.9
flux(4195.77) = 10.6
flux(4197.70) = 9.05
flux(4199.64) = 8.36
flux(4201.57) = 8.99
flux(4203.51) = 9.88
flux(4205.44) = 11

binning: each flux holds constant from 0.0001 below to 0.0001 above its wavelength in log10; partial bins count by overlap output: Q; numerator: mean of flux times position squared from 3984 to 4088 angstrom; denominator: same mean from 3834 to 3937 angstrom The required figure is 2.07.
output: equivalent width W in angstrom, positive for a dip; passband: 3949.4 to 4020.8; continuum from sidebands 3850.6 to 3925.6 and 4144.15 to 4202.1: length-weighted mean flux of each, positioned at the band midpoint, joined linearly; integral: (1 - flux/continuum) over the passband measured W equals -3.5 angstrom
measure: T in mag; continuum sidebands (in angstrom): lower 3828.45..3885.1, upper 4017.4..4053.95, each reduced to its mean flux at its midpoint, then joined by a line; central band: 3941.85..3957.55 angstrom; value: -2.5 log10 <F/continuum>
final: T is 0.192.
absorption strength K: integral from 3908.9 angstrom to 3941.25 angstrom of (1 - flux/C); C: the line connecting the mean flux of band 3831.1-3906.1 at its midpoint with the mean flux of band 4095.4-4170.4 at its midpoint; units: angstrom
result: 7.0 angstrom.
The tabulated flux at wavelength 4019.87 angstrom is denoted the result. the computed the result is 10.6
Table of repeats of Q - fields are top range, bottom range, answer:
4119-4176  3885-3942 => 2.25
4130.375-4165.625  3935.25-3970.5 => 2.48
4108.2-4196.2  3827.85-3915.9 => 2.39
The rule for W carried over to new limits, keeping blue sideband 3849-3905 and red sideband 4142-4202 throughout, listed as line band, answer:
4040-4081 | -4.85 angstrom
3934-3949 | 5.72 angstrom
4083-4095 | -3.15 angstrom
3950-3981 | 6.64 angstrom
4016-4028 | -4.63 angstrom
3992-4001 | -2.63 angstrom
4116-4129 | -1.92 angstrom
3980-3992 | -3.24 angstrom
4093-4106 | -1.84 angstrom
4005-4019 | -3.98 angstrom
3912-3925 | -0.71 angstrom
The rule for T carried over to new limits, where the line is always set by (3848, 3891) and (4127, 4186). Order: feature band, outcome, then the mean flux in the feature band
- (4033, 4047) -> -0.14 mag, 9.22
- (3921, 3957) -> 0.33 mag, 4.52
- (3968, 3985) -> 0.18 mag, 5.82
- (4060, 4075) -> -0.03 mag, 8.93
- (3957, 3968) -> 0.48 mag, 4.19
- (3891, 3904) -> -0.23 mag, 6.51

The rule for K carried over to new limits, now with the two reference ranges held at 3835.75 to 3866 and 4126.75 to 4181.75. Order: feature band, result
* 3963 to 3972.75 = 6.1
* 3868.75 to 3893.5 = 0.6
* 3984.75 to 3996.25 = -3.3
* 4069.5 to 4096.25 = -3.3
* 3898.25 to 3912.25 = -2.2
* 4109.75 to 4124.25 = -1.5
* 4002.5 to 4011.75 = -2.0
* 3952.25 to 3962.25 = 0.2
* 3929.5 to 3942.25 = 7.3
